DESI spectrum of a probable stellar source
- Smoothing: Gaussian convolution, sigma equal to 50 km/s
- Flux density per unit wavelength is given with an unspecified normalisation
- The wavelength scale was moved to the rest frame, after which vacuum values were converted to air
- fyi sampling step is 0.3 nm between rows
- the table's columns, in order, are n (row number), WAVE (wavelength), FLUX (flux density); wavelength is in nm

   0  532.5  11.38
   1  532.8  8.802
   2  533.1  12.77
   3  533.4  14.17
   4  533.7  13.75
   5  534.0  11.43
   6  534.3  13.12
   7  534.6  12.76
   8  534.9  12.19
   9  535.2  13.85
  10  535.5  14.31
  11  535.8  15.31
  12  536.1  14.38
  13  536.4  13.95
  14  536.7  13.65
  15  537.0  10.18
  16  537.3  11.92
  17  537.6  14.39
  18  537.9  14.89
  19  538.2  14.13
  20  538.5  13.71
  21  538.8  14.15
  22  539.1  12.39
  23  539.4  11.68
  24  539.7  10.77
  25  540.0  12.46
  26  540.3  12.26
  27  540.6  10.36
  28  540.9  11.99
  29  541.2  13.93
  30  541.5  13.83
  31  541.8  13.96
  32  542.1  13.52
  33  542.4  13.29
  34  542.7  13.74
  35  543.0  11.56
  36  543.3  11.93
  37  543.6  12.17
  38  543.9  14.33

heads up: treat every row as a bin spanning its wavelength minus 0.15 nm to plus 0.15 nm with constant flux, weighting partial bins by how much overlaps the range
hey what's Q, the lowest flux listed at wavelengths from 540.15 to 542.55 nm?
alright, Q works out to 10.36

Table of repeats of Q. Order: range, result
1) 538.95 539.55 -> 11.68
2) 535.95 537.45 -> 10.18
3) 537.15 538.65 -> 11.92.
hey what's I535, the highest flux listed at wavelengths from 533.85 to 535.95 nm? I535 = 15.31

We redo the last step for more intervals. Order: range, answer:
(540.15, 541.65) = 13.93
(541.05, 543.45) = 13.96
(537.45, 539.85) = 14.89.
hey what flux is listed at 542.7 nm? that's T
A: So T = 13.74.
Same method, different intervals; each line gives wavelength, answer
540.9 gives 11.99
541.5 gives 13.83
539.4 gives 11.68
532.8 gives 8.802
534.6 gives 12.76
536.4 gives 13.95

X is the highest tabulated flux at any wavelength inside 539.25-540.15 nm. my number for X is 12.46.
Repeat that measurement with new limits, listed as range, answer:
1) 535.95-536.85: 14.38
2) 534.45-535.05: 12.76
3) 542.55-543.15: 13.74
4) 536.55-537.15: 13.65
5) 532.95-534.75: 14.17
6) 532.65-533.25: 12.77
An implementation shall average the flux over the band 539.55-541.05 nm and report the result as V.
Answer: 11.6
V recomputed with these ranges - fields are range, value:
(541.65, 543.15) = 13.2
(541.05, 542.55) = 13.7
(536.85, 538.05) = 12.8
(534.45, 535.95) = 13.7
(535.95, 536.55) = 14.2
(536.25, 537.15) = 12.6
